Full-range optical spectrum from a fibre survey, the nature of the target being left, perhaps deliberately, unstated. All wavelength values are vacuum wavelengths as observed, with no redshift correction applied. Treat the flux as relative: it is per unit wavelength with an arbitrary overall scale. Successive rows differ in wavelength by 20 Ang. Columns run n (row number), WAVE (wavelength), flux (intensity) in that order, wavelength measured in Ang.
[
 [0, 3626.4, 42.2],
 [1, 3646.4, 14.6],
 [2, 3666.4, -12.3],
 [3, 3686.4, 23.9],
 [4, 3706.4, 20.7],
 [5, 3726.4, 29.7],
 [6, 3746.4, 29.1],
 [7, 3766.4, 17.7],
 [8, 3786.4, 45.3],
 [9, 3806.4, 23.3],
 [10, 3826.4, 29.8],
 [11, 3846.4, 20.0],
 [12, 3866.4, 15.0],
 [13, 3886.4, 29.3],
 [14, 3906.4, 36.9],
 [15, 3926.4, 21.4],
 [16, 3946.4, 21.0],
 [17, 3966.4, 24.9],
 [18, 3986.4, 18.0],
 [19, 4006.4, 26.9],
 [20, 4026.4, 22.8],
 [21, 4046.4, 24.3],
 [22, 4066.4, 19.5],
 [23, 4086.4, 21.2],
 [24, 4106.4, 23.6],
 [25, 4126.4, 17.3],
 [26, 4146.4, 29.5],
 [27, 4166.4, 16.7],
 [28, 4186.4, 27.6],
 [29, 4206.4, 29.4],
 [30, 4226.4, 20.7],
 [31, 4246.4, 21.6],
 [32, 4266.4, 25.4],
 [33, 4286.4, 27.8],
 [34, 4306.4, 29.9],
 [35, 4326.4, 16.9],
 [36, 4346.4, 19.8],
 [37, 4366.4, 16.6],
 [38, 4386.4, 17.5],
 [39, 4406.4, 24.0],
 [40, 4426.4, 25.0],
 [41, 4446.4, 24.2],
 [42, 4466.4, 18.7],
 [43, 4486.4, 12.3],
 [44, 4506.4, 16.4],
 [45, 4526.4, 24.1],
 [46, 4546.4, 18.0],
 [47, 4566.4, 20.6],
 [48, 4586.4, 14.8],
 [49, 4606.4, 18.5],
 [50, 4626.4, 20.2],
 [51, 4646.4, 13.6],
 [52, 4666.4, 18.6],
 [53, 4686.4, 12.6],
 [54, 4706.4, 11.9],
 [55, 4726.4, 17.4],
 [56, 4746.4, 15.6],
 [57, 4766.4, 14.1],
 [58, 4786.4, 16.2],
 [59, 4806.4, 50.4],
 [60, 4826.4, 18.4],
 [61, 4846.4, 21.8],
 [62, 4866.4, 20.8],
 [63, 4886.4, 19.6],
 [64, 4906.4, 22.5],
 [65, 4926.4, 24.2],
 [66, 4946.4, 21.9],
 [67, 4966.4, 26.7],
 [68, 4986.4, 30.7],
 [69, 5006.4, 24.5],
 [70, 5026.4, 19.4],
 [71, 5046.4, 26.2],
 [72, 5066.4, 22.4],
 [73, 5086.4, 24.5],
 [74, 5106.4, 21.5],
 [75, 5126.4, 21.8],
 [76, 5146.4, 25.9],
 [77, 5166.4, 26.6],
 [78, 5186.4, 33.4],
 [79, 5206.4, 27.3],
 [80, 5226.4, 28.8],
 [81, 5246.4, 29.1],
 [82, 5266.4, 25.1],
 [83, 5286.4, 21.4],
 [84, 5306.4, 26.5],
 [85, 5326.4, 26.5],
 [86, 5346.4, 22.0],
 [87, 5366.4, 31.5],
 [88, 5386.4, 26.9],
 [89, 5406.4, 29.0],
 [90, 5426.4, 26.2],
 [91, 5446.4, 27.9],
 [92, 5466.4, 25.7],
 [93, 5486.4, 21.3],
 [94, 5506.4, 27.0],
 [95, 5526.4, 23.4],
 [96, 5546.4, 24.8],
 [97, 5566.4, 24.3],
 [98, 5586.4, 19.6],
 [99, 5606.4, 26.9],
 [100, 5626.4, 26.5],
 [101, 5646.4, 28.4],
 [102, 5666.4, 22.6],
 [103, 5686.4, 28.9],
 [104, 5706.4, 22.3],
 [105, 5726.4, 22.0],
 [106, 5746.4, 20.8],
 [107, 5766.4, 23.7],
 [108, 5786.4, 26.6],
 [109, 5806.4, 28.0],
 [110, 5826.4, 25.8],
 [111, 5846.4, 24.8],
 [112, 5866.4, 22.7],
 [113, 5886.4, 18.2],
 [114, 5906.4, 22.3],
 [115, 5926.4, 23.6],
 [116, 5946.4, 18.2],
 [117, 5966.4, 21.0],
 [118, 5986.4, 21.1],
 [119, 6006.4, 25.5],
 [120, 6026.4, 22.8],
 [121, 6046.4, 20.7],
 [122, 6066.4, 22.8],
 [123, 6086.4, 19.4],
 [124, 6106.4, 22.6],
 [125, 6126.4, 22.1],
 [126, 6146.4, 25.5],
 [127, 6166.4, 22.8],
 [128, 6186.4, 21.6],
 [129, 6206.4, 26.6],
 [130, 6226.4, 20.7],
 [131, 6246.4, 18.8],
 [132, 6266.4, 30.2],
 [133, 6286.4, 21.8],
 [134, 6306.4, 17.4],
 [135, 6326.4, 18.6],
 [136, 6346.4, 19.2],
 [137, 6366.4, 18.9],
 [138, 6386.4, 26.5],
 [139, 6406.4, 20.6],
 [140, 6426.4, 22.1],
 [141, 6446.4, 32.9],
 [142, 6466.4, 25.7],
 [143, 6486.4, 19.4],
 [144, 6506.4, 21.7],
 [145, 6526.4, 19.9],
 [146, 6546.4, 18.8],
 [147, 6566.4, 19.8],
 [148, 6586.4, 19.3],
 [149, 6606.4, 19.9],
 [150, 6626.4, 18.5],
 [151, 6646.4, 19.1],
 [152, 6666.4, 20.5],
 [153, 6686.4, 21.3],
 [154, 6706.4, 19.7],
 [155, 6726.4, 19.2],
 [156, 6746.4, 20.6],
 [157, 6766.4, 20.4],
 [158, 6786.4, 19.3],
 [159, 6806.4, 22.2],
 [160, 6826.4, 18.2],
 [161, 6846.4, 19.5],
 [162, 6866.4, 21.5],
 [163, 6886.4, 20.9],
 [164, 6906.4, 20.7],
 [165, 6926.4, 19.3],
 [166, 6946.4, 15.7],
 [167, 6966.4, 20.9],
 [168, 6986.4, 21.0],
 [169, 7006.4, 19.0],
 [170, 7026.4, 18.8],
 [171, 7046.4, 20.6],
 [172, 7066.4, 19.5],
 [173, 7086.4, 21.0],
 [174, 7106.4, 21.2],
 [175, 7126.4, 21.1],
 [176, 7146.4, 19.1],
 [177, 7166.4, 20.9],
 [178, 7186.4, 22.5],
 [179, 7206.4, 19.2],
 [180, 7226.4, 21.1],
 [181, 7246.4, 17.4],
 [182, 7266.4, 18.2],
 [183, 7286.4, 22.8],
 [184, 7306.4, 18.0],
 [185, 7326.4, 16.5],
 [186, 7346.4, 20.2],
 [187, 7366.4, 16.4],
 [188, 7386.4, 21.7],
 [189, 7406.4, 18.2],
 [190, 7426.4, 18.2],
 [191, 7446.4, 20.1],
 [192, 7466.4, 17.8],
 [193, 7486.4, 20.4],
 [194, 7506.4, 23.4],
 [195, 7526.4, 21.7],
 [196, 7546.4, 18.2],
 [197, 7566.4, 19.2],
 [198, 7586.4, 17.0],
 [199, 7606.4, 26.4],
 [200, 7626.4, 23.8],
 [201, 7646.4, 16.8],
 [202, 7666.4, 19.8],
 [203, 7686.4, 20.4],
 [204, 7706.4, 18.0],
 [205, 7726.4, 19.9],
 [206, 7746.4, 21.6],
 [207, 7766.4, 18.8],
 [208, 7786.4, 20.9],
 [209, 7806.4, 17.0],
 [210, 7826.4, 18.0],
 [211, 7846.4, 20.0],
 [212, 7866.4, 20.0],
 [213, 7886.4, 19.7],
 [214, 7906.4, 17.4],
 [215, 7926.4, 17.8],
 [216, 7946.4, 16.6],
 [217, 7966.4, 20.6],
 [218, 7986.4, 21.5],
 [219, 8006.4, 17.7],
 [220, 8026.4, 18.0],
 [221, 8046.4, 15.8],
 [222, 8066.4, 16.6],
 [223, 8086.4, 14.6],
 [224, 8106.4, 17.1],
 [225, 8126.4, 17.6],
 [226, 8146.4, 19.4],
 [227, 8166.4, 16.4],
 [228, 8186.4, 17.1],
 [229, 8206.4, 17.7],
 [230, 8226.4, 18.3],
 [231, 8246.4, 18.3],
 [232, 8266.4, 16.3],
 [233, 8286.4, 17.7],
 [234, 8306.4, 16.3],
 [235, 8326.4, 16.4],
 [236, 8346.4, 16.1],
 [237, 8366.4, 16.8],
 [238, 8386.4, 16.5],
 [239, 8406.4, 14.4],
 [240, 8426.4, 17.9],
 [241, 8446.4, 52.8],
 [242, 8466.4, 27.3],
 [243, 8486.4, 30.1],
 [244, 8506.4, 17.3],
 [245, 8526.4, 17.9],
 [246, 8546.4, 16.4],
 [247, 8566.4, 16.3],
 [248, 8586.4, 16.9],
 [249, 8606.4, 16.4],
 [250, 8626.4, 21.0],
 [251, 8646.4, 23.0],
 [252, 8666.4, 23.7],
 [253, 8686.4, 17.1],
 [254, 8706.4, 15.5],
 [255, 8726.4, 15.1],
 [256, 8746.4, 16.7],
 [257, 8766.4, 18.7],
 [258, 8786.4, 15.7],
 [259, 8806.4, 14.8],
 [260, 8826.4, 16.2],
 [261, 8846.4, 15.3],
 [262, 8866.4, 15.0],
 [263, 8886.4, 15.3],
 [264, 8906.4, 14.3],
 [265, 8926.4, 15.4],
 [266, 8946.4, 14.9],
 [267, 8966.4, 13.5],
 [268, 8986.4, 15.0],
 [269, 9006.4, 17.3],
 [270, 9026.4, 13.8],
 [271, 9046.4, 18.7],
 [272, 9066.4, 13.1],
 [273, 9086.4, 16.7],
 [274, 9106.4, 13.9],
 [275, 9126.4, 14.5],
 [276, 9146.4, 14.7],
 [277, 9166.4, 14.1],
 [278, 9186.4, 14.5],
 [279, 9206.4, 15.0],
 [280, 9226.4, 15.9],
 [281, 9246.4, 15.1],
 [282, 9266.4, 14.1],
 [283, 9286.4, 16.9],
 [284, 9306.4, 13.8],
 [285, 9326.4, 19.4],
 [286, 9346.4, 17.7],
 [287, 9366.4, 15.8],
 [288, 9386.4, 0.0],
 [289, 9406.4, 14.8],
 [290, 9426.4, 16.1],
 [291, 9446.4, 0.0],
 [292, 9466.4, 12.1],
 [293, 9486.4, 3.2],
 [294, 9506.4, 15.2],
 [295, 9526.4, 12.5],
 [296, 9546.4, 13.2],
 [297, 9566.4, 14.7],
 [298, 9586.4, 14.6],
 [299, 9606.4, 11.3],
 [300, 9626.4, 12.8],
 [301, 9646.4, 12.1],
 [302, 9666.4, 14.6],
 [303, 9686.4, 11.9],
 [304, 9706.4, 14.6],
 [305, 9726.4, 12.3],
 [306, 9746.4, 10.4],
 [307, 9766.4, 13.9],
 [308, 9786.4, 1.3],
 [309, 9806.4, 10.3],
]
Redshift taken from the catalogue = 0.288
